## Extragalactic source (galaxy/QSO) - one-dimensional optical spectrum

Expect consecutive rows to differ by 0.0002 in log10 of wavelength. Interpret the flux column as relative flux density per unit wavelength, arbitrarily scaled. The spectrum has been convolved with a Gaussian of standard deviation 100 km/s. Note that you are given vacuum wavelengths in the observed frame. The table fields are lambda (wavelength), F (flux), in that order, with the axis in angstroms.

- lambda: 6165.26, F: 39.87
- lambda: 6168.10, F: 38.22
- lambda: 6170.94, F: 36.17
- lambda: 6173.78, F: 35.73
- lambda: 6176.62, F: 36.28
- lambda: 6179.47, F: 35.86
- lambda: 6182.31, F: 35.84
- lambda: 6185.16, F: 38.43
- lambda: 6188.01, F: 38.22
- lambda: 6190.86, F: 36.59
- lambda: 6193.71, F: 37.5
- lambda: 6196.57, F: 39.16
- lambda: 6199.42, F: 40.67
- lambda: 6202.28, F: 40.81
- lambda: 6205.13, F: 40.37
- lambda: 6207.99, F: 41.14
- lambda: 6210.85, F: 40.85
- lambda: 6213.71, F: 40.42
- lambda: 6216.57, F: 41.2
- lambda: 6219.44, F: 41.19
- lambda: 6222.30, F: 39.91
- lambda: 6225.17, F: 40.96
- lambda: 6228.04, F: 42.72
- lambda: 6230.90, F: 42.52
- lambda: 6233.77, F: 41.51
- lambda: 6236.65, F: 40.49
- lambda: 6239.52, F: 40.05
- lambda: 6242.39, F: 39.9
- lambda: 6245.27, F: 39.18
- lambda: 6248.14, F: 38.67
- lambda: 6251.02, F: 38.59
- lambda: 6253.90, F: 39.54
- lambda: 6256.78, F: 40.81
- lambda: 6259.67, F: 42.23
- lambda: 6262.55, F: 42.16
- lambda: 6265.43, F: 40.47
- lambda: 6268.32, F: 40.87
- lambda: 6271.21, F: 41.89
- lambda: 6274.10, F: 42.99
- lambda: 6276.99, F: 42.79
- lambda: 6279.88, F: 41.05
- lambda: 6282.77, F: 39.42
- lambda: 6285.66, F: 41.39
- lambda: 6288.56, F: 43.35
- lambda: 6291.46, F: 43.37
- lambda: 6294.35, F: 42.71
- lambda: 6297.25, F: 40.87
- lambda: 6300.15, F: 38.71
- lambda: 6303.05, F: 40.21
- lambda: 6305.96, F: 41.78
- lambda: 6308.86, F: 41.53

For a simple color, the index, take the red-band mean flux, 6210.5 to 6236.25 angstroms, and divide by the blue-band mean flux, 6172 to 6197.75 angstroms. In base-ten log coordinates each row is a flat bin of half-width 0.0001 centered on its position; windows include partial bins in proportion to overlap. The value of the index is 1.11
